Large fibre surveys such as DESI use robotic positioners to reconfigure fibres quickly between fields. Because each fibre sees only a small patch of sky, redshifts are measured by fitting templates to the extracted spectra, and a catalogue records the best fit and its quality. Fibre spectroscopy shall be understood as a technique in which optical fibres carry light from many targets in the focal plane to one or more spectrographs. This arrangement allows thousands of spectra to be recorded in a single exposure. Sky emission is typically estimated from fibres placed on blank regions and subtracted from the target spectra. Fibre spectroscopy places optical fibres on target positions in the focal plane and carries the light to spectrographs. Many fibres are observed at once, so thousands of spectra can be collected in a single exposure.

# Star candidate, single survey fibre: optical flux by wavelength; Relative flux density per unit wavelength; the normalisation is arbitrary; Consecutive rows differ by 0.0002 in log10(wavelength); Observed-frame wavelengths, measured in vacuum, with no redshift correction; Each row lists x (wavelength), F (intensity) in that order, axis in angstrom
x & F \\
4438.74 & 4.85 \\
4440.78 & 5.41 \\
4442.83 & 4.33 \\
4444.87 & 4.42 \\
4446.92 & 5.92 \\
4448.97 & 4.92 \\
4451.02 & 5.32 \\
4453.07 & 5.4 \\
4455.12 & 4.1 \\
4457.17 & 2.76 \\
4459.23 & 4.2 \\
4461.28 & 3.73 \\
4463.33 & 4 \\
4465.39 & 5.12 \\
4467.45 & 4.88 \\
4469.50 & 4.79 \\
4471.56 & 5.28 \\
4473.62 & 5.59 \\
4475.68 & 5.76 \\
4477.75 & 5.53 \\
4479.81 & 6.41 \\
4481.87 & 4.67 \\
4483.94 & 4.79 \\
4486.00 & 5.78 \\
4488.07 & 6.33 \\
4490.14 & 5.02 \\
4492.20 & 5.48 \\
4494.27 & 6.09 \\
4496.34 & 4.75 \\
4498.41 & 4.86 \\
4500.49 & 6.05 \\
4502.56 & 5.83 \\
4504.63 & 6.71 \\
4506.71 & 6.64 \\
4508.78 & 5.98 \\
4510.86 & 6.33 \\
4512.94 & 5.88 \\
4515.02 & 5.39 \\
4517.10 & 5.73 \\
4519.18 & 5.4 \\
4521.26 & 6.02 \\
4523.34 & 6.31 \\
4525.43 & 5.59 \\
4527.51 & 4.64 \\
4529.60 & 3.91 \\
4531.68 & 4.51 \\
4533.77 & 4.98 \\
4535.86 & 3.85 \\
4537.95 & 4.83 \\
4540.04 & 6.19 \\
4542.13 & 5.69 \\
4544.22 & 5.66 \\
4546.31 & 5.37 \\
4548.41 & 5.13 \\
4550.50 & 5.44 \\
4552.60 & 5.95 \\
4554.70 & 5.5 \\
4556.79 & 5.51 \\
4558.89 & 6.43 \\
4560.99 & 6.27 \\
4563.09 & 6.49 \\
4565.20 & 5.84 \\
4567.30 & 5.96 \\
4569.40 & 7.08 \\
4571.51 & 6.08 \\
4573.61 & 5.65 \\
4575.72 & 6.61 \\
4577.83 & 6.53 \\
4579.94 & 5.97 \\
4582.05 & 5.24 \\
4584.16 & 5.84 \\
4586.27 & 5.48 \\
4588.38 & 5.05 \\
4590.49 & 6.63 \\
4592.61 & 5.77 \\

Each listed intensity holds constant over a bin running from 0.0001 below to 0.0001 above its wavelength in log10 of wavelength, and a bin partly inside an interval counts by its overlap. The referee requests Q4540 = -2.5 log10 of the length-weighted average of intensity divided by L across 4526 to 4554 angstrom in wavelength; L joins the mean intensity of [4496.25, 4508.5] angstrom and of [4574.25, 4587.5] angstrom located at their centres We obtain 0.16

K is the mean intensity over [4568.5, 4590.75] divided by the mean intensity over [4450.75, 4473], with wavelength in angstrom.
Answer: 1.33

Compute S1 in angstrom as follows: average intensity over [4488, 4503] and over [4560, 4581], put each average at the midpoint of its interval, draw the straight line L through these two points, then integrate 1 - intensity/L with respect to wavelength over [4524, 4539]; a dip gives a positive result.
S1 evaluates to 3.1 angstrom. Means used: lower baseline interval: 5.49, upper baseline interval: 6.25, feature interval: 4.66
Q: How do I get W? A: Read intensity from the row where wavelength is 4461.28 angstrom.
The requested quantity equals 3.73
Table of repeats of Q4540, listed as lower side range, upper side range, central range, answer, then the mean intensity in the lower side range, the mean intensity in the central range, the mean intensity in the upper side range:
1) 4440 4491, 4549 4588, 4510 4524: -0.072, 4.98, 5.85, 5.97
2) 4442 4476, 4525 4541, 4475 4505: -0.176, 4.72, 5.58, 4.78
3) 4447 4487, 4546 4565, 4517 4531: 0.032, 4.92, 5.33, 5.8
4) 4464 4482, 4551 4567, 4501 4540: 0.036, 5.34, 5.5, 5.98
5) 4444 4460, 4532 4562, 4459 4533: -0.080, 4.64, 5.4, 5.46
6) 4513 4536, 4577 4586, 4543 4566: -0.045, 5.2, 5.78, 5.84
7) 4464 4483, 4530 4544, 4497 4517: -0.154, 5.31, 5.93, 5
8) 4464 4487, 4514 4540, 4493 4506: -0.100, 5.31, 5.73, 5.14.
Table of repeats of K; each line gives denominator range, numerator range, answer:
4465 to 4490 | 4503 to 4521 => 1.11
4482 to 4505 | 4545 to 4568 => 1.05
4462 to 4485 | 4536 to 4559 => 1.07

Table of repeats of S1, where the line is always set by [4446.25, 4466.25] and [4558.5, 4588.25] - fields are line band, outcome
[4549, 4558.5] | 0.3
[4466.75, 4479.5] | -1.7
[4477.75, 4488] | -1.4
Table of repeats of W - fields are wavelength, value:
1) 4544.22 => 5.66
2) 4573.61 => 5.65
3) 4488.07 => 6.33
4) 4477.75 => 5.53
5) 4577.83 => 6.53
